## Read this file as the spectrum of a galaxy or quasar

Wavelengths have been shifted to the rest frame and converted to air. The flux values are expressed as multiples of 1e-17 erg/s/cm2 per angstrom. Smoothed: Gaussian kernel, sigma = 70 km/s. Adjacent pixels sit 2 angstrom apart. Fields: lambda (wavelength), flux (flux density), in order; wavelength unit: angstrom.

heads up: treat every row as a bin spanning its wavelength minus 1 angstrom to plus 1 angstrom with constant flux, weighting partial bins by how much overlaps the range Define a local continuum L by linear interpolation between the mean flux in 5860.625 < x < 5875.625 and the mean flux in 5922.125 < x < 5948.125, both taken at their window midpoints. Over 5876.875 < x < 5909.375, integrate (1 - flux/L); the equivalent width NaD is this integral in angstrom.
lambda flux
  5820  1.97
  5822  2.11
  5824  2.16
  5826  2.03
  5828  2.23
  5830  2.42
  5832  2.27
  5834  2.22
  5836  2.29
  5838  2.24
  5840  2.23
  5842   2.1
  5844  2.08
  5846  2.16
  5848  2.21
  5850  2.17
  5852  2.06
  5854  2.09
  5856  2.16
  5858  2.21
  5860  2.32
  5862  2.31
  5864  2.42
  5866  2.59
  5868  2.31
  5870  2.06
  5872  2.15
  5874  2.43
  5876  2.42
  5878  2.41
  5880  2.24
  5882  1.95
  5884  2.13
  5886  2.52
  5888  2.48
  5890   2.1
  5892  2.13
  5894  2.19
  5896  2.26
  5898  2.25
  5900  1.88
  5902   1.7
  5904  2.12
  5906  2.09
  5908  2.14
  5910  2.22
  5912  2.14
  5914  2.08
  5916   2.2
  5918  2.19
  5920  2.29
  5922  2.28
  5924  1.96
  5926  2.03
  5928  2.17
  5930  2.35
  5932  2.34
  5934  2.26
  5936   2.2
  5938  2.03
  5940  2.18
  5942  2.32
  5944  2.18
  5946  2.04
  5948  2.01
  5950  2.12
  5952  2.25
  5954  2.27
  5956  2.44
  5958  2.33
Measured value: 1.51 angstrom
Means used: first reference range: 2.33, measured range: 2.16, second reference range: 2.17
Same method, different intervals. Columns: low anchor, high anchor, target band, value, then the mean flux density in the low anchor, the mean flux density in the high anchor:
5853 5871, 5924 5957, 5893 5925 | 1.4 angstrom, 2.27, 2.19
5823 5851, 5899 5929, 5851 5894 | -2.1 angstrom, 2.2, 2.1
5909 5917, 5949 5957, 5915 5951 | 0.6 angstrom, 2.16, 2.27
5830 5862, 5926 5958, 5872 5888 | -0.7 angstrom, 2.2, 2.21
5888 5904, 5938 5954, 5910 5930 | -0.3 angstrom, 2.1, 2.16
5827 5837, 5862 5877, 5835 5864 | 1.4 angstrom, 2.29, 2.34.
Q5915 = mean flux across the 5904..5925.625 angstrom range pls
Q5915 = 2.15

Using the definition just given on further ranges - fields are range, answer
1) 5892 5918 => 2.11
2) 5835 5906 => 2.21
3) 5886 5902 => 2.17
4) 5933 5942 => 2.18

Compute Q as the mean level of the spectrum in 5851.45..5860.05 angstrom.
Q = 2.16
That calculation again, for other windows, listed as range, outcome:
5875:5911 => 2.18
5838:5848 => 2.16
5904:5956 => 2.18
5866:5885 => 2.25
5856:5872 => 2.3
